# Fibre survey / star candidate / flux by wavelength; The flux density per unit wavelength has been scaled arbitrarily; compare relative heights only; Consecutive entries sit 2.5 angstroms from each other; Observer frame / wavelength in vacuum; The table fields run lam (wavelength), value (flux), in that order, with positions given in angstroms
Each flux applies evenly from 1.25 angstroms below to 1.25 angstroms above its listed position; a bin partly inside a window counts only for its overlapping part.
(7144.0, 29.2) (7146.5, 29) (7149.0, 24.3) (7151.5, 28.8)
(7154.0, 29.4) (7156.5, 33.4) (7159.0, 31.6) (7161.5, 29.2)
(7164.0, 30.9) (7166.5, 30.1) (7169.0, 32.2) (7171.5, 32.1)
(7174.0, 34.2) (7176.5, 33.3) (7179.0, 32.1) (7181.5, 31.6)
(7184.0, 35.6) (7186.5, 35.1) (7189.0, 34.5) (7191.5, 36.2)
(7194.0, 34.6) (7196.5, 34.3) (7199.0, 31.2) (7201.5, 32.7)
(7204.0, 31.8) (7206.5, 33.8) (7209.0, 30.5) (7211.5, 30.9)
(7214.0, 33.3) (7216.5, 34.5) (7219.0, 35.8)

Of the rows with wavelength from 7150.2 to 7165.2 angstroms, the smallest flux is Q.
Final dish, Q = 28.8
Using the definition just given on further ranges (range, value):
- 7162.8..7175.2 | 30.1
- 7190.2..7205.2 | 31.2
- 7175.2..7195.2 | 31.6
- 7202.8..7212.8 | 30.5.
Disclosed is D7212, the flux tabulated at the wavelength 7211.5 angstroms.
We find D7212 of 30.9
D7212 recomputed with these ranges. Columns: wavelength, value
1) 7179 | 32.1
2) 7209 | 30.5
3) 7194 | 34.6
